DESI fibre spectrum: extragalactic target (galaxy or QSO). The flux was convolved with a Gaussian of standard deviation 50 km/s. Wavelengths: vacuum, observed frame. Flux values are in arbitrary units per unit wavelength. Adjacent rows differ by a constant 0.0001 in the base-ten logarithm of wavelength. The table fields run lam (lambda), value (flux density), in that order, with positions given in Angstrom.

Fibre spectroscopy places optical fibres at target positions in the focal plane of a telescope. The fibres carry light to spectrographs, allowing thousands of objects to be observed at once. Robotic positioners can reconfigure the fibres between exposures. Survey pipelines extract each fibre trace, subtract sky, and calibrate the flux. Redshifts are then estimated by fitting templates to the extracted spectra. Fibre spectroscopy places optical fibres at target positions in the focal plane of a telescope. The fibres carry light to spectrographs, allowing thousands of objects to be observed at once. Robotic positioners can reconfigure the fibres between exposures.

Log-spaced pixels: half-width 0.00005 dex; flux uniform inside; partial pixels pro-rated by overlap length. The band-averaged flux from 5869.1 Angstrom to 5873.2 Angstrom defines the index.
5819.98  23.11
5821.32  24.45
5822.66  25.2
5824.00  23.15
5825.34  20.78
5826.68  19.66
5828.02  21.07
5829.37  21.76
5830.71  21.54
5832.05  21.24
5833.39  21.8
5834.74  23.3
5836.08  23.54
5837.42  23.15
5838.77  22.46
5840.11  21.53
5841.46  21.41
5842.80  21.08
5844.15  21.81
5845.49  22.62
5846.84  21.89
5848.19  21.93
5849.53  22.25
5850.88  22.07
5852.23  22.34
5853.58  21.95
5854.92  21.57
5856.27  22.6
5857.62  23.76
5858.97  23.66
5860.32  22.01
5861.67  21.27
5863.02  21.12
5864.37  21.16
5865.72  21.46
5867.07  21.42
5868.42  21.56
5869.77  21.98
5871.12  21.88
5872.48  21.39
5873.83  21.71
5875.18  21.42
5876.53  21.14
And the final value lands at 21.7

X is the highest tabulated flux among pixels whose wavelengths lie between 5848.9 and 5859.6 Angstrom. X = 23.76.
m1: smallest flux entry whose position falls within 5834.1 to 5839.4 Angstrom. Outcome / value 22.46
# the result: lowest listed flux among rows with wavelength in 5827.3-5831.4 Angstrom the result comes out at 21.07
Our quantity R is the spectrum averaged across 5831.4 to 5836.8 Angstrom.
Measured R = 22.5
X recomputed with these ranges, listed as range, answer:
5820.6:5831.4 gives 25.2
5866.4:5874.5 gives 21.98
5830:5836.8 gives 23.54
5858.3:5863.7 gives 23.66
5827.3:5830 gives 21.76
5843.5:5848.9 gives 22.62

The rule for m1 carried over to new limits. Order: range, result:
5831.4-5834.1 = 21.24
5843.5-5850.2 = 21.81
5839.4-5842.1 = 21.41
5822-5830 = 19.66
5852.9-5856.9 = 21.57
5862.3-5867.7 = 21.12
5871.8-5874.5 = 21.39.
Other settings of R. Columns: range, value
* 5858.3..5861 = 22.8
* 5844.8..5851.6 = 22.2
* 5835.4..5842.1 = 22.4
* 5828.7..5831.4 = 21.7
